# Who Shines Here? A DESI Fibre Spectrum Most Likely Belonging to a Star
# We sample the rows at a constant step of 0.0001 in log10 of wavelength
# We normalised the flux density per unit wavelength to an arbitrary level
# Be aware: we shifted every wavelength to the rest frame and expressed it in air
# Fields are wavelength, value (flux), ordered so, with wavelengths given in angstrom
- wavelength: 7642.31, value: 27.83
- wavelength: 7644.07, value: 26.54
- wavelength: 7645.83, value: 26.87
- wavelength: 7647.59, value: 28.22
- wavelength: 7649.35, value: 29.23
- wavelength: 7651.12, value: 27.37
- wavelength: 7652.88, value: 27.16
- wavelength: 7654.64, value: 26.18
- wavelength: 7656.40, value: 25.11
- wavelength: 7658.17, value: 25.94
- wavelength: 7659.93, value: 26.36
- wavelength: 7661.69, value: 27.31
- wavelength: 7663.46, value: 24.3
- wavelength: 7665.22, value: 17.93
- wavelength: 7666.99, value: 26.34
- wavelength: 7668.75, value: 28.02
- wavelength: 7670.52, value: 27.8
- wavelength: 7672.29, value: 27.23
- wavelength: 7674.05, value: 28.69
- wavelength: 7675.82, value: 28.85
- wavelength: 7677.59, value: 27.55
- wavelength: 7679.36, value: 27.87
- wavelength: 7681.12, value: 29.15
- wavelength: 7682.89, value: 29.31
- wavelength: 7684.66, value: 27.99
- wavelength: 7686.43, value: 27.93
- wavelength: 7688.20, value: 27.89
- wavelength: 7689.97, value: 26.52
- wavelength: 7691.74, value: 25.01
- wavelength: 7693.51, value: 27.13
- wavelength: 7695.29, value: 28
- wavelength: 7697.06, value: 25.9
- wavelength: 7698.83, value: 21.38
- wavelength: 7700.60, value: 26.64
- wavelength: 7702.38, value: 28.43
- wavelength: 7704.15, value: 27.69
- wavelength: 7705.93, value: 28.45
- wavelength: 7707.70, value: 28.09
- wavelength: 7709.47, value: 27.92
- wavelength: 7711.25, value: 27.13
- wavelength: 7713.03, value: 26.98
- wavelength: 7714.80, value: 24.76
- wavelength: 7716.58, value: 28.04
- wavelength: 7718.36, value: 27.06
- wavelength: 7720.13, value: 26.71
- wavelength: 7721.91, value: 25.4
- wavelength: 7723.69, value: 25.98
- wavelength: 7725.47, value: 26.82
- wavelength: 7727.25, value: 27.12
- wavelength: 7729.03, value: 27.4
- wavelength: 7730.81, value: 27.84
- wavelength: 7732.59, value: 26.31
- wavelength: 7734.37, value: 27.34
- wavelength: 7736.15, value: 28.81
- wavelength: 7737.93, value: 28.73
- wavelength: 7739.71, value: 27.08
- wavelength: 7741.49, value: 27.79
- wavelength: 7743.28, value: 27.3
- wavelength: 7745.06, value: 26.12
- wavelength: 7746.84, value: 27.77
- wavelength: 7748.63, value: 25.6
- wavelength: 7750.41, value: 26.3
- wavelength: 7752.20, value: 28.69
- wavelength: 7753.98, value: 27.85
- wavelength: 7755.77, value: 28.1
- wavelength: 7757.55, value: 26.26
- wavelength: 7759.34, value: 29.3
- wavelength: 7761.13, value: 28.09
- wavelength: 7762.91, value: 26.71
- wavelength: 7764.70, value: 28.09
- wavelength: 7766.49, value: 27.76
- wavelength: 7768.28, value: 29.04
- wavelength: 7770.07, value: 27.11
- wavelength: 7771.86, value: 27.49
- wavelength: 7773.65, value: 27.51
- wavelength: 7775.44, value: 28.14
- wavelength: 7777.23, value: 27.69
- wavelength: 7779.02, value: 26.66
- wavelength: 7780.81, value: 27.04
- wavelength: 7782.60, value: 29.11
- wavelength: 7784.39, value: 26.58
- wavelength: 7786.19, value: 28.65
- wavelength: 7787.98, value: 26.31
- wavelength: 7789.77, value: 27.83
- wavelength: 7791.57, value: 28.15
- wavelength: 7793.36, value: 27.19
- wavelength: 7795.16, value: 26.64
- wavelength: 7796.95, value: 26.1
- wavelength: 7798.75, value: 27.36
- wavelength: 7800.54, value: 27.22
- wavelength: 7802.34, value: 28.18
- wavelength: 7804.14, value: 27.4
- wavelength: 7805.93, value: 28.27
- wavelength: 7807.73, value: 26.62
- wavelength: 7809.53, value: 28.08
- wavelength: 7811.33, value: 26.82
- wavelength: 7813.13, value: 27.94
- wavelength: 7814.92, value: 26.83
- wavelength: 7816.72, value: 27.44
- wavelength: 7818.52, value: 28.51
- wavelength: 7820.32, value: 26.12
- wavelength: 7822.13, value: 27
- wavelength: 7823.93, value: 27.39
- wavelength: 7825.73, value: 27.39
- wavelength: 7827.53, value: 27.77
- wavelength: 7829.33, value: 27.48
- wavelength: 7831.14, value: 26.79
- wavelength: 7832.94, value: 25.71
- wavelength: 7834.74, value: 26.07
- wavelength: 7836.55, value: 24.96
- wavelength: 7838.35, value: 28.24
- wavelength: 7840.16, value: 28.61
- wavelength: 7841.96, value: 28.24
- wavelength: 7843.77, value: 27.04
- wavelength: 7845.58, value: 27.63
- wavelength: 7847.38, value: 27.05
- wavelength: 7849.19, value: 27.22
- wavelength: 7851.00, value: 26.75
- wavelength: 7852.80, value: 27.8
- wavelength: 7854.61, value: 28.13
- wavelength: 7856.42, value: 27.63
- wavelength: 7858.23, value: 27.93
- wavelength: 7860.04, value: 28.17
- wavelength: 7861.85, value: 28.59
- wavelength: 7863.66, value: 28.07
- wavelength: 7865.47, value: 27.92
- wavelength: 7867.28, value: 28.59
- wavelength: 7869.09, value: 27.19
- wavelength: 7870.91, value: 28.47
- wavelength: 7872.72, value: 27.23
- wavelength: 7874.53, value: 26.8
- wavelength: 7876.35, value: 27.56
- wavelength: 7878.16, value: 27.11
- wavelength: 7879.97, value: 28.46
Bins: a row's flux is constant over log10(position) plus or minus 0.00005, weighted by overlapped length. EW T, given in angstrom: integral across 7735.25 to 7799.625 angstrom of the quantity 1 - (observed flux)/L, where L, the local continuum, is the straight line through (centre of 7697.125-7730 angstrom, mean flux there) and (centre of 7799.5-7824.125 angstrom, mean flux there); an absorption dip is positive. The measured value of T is -1.0 angstrom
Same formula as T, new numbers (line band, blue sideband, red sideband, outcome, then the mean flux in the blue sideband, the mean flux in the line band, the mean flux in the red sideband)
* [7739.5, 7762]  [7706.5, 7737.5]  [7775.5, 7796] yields -0.13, 27.1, 27.4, 27.5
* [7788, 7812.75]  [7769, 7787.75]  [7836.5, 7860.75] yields 0.21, 27.6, 27.3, 27.6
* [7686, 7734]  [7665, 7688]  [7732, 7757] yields 1.16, 27.6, 26.8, 27.4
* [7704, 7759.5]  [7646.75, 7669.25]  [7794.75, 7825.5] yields -1.19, 26.1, 27.2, 27.3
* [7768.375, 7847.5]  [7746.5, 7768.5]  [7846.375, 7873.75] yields 1.00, 27.6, 27.3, 27.8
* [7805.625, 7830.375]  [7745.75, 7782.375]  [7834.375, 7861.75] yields 0.13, 27.6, 27.4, 27.5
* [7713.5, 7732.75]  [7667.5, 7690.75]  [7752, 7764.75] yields 0.85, 28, 26.7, 27.8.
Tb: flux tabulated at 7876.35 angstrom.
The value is 27.56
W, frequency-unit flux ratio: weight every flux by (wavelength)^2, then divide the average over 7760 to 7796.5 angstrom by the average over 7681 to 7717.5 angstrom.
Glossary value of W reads 1.04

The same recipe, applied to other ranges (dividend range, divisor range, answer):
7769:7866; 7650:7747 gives 1.05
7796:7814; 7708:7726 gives 1.05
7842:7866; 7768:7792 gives 1.02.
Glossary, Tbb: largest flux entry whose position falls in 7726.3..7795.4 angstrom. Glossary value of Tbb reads 29.3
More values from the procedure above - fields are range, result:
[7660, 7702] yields 29.31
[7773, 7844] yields 29.11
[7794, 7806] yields 28.27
